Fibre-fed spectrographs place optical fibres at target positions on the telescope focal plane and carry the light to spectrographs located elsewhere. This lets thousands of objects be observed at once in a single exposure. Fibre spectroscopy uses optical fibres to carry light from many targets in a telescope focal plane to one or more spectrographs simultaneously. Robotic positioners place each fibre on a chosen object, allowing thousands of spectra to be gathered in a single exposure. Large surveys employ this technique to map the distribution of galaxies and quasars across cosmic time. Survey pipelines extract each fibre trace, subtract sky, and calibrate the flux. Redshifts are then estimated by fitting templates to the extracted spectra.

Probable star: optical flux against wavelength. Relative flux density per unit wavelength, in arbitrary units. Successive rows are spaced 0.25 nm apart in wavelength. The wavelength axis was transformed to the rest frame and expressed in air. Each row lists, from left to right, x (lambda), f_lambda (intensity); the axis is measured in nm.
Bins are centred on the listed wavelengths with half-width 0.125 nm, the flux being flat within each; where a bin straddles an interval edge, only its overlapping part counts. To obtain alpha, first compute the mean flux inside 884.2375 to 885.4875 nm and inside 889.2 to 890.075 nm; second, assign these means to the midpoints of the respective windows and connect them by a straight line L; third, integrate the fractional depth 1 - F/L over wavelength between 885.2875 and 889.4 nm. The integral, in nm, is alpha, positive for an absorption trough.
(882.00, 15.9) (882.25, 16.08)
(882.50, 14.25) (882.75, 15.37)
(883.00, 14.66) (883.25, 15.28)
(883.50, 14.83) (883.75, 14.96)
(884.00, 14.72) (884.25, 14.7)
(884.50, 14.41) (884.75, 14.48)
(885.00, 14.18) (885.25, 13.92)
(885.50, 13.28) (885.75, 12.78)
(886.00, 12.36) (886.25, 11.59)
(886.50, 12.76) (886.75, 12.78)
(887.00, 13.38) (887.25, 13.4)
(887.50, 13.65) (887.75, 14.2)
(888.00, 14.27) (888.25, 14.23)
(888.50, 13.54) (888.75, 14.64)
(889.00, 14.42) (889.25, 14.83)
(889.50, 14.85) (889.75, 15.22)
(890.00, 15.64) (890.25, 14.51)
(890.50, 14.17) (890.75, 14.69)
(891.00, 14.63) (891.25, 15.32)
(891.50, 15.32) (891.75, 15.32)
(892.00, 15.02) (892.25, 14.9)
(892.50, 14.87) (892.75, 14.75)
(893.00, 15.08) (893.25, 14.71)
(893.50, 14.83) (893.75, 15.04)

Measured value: 0.33 nm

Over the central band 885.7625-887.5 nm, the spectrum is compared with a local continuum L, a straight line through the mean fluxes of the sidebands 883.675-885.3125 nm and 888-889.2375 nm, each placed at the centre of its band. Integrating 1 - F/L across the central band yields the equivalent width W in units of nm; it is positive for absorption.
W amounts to 0.19 nm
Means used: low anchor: 14.5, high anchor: 14.3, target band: 12.8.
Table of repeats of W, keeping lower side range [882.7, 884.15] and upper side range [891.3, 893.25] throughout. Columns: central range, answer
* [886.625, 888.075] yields 0.13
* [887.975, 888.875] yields 0.05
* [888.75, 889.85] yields 0.01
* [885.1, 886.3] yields 0.17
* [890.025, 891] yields 0.03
